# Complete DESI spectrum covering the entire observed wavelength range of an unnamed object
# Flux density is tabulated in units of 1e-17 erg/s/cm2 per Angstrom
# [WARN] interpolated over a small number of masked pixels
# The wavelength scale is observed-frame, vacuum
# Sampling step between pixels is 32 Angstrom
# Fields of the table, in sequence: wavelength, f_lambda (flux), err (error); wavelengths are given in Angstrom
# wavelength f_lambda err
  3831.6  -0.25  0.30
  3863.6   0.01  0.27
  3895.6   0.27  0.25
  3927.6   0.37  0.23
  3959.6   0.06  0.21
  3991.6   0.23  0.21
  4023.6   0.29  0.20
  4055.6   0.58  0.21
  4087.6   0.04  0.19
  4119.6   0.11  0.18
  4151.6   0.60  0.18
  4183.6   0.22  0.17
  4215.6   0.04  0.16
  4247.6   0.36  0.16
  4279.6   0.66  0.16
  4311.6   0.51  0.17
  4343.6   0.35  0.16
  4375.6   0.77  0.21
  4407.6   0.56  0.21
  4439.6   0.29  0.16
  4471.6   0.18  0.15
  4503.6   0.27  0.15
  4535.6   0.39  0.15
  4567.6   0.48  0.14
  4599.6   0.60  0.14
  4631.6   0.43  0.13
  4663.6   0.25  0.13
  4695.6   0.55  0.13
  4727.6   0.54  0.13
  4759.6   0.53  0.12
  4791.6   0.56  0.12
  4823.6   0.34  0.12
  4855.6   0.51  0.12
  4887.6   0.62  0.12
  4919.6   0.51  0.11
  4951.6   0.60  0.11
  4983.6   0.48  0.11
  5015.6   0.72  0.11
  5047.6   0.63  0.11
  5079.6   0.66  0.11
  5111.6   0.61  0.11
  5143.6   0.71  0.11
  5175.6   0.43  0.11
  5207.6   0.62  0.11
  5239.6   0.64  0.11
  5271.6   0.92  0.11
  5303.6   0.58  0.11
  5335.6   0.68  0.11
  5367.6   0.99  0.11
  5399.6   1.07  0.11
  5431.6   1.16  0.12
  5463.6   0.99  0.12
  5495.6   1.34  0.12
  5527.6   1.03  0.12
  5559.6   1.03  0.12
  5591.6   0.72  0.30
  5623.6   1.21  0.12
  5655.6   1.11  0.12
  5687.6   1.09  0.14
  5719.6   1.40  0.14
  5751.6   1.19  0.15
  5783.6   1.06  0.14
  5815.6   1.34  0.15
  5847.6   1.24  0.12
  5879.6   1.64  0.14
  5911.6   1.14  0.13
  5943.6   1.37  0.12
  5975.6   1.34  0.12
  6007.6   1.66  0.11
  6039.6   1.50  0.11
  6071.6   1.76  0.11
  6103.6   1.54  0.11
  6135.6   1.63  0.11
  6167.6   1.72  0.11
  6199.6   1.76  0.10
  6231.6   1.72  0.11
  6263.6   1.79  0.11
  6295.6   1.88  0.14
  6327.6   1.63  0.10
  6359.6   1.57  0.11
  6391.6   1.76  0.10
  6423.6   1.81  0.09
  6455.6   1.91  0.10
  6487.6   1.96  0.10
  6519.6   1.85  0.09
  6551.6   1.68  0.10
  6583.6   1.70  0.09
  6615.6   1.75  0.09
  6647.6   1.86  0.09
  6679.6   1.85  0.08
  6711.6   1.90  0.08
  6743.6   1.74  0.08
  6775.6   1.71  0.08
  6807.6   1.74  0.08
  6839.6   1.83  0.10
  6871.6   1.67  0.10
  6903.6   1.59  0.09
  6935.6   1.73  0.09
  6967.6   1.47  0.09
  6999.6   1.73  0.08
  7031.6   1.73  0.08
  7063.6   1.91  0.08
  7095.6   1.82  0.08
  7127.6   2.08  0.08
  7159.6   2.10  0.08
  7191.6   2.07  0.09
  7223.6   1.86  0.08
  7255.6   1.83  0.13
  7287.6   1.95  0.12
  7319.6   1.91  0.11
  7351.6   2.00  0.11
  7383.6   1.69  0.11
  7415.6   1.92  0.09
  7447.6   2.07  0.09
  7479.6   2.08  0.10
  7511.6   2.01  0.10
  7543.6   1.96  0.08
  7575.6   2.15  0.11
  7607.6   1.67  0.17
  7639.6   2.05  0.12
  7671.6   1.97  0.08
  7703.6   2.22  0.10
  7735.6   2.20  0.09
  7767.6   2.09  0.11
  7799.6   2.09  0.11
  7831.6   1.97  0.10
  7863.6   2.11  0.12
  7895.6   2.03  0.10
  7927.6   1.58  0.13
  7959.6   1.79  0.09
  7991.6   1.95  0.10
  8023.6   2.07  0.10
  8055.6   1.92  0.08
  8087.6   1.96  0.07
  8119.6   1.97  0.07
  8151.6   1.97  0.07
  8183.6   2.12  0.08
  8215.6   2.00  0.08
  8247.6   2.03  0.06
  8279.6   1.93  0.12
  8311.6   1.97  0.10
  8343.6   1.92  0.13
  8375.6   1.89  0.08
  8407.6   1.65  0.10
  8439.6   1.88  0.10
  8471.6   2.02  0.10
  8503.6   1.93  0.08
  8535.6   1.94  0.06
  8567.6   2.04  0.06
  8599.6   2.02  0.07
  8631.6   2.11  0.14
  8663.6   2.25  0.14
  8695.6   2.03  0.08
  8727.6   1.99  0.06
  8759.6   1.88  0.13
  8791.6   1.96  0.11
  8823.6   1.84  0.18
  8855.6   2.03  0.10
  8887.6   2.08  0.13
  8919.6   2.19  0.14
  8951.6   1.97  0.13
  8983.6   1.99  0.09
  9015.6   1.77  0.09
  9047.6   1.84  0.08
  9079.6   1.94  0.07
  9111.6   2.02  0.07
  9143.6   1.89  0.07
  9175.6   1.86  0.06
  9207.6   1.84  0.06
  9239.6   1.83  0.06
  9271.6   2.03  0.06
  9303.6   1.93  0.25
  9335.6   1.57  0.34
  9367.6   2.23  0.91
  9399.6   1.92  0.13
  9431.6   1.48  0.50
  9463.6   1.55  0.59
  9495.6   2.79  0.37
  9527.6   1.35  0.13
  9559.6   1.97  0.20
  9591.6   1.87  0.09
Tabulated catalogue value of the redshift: 0.346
